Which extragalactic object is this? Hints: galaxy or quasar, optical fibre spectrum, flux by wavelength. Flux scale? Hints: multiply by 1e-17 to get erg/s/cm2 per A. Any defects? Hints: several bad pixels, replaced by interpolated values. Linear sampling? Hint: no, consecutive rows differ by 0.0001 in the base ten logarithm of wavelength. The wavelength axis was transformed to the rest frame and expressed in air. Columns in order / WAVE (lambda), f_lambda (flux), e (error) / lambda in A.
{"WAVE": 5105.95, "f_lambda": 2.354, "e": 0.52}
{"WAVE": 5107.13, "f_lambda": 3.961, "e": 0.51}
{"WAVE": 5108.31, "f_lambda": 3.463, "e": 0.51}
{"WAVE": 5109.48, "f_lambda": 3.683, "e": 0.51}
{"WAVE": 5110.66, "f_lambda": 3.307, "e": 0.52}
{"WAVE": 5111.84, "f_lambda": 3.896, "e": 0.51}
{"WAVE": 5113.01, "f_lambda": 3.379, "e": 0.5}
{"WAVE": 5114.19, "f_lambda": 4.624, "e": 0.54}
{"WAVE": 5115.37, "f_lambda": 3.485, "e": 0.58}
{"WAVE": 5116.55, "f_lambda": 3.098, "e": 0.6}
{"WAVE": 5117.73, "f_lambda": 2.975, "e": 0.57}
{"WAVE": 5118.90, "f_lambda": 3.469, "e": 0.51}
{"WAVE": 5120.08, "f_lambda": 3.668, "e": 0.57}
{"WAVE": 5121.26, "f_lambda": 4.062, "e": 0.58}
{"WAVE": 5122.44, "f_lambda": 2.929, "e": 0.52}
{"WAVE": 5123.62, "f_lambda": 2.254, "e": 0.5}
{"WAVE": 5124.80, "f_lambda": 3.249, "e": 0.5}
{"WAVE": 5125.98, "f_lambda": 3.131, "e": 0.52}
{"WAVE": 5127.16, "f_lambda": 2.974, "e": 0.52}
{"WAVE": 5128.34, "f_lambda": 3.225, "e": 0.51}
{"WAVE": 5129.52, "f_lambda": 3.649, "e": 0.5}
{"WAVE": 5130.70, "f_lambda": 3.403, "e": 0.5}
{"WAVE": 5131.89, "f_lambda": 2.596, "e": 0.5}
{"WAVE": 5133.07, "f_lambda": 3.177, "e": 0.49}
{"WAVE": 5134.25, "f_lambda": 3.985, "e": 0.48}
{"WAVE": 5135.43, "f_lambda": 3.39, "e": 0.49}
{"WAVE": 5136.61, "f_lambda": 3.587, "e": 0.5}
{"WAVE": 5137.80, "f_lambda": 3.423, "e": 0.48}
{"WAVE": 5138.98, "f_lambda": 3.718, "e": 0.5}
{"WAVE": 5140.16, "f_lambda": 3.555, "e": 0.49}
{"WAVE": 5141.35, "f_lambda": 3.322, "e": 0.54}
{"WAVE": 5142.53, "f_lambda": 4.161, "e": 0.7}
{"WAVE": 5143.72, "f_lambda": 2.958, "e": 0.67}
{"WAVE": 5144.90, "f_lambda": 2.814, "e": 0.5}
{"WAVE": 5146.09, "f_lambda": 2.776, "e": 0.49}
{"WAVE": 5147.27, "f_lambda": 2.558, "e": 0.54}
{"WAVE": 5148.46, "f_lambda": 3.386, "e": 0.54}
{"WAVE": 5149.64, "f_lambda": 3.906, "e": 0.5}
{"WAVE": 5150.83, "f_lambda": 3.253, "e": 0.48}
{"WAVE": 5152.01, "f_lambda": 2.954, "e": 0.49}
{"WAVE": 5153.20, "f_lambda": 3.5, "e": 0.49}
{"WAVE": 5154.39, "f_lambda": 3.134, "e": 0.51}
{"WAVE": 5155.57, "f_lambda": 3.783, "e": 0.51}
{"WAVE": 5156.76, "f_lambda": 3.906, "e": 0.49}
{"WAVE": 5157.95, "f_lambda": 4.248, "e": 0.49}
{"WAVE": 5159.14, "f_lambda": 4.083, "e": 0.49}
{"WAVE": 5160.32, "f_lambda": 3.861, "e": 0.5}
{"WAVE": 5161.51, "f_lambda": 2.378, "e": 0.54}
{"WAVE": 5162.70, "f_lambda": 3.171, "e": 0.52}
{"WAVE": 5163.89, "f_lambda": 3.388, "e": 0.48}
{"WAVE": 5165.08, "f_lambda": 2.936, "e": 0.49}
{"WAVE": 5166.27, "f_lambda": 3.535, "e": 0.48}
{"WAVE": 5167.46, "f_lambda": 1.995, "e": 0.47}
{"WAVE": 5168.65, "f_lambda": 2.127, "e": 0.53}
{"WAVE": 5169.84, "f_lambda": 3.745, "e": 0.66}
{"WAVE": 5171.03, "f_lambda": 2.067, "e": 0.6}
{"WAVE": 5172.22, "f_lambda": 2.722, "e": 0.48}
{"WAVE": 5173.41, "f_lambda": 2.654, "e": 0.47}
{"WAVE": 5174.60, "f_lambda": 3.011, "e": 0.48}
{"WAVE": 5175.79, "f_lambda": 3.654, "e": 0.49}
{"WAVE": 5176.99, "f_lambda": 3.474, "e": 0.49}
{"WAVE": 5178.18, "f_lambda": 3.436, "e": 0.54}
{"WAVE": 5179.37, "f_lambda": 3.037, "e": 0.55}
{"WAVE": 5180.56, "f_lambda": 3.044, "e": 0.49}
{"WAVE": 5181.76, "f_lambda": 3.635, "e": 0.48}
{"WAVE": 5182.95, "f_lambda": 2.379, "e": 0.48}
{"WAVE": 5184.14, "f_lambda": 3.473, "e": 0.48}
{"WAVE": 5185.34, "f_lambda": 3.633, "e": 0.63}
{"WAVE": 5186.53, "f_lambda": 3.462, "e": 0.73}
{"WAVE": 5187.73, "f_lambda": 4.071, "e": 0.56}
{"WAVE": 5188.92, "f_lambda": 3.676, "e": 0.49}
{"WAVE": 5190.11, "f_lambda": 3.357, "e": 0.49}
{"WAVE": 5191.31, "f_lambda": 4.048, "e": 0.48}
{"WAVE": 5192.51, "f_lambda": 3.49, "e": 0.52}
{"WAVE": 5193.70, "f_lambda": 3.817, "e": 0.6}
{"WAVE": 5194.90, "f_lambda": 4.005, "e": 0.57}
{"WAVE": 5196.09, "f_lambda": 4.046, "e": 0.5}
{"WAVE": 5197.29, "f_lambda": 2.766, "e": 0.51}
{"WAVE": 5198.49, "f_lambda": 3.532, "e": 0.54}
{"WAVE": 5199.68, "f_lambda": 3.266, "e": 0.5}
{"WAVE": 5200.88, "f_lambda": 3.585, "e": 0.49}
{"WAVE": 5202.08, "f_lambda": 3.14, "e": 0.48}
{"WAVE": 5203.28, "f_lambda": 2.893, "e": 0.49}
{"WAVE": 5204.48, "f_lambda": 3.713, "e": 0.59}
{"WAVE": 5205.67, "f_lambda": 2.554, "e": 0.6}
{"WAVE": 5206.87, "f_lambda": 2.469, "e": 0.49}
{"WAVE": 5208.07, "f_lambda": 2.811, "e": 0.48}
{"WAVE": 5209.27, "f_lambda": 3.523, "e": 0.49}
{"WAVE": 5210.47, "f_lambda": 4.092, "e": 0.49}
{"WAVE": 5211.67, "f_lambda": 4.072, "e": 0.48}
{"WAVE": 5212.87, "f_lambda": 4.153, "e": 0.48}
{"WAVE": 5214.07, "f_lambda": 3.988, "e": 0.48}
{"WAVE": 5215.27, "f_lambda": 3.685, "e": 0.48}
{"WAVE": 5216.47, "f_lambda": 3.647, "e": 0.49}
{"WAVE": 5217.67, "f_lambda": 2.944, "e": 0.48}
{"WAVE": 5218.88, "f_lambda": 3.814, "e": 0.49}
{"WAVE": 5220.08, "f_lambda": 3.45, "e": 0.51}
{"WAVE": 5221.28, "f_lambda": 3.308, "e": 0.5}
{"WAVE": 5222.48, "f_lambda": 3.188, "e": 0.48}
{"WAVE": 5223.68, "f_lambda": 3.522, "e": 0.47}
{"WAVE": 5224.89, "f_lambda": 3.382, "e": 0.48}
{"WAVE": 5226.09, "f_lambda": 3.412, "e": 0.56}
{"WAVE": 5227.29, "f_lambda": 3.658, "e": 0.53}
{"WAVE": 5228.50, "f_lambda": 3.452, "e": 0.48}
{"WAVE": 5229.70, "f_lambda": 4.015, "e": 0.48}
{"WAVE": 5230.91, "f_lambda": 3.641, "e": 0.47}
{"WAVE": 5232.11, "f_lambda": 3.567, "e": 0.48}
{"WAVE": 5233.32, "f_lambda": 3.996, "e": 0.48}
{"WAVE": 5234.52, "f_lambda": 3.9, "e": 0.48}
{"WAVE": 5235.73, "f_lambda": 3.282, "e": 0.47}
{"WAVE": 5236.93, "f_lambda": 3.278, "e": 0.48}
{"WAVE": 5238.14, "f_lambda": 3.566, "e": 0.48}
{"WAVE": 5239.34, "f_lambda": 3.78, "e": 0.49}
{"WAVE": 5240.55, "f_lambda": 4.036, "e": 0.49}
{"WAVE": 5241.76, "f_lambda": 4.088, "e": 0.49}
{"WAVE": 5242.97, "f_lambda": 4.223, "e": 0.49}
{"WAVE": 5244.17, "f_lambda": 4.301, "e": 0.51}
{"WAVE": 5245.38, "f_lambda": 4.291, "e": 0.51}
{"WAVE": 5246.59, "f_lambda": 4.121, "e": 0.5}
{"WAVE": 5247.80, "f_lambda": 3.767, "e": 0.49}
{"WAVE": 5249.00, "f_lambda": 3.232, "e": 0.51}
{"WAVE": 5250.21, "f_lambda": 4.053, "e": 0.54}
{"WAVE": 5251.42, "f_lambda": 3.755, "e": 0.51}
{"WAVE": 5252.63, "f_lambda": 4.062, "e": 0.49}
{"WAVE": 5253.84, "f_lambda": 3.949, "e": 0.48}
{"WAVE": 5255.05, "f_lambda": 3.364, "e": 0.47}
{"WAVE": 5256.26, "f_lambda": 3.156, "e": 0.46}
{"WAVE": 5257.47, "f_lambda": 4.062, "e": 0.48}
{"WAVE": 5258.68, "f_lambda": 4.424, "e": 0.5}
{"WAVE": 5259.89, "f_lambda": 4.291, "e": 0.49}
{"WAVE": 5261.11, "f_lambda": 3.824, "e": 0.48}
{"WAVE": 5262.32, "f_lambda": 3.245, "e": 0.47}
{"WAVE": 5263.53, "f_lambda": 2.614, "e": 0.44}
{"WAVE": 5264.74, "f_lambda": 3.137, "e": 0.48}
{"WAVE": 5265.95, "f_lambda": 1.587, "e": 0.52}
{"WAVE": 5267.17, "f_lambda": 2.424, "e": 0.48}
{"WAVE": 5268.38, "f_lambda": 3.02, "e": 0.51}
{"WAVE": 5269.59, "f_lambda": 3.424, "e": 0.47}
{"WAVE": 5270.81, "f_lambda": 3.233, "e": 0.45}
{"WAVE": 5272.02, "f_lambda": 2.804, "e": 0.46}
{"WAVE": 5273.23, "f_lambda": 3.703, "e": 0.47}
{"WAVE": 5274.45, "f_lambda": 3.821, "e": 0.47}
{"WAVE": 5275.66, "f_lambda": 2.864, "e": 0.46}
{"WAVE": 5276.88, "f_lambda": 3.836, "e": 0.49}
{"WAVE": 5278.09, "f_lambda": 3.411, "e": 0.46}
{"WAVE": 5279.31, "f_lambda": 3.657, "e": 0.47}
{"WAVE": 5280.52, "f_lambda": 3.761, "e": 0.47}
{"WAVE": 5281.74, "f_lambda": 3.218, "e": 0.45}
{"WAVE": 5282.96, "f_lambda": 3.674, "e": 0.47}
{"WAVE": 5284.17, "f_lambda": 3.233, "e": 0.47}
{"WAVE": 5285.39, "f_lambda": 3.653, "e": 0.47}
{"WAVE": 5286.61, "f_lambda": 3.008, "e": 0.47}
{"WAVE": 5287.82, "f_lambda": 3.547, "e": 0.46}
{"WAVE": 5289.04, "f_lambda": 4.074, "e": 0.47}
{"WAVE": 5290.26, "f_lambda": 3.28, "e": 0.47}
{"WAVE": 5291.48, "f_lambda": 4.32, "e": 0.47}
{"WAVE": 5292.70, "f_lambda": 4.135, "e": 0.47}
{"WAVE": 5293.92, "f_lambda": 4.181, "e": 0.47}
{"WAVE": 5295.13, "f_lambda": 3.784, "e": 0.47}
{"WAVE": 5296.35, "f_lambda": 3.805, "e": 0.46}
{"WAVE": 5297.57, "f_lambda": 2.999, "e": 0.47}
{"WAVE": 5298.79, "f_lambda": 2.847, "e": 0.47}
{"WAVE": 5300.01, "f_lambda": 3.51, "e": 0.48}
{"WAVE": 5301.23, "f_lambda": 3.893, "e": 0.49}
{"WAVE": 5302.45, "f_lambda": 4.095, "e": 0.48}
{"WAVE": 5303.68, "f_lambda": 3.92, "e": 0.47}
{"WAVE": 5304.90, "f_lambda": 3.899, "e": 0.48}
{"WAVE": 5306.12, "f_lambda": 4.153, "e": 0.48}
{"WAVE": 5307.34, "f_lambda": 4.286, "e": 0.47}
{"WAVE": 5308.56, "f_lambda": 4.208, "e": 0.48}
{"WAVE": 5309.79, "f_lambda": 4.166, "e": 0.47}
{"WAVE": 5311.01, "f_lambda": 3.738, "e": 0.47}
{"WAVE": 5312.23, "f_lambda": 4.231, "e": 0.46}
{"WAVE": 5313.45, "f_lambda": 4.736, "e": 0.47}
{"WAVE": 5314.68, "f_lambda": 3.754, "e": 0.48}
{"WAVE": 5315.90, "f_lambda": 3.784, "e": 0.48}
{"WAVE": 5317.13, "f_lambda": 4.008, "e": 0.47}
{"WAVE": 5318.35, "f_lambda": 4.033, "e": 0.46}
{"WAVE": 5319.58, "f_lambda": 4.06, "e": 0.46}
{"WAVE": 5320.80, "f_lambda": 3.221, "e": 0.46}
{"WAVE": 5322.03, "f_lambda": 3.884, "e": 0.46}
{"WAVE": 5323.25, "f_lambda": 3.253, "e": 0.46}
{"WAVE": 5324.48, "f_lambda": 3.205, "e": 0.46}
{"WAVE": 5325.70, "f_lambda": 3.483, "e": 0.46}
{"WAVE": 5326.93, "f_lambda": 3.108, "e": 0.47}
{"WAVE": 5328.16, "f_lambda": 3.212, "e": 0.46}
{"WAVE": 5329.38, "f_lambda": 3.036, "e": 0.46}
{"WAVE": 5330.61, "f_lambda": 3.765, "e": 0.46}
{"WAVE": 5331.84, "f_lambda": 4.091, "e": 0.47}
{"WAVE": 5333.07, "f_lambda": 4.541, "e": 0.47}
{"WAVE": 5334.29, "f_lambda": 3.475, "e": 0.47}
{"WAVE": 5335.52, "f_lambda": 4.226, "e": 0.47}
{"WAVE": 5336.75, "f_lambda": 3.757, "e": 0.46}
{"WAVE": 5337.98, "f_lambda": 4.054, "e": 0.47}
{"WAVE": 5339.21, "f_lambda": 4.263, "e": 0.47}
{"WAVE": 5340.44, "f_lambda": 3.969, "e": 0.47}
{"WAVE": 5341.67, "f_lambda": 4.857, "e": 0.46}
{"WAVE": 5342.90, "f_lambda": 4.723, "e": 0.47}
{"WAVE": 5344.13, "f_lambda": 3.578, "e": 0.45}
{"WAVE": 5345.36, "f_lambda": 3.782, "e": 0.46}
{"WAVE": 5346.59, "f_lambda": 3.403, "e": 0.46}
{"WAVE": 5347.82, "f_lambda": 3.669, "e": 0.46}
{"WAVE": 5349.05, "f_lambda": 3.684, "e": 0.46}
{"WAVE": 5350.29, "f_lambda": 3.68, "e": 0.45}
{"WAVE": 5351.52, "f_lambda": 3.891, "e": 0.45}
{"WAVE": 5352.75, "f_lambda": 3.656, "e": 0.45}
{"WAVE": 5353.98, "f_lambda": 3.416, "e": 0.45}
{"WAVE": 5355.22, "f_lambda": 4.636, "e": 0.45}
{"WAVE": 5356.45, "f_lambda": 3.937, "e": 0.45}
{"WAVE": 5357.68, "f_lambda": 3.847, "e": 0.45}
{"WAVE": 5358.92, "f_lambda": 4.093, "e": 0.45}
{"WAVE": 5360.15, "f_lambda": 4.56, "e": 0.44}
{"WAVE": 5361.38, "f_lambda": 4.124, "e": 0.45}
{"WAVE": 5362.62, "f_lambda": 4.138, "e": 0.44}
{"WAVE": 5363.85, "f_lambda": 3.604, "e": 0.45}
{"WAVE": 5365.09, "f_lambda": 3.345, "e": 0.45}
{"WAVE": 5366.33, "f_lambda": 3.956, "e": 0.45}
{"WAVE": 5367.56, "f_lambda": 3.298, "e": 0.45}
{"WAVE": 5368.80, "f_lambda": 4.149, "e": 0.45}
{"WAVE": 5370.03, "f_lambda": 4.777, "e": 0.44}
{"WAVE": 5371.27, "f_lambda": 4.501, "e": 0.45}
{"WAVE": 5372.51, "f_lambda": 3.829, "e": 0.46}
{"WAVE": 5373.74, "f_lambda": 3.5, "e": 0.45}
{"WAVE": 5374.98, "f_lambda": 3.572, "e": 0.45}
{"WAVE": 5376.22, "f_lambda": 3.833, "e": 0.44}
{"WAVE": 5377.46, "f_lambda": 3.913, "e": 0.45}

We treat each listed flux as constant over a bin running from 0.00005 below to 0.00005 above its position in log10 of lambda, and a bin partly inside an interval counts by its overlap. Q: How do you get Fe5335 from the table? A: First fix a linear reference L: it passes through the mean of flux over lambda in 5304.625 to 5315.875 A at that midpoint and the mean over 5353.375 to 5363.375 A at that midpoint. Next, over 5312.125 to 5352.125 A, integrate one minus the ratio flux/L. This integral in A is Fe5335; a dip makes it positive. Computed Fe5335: 2.7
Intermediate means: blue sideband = 4.12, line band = 3.83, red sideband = 4.09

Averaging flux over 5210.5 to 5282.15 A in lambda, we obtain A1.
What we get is 3.59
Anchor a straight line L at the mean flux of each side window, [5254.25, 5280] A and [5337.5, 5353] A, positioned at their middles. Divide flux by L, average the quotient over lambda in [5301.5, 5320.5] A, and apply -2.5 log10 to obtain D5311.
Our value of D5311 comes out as -0.106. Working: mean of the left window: 3.33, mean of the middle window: 4.05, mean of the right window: 3.94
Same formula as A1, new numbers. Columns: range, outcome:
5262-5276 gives 2.99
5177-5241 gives 3.5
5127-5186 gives 3.26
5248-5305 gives 3.53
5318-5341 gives 3.71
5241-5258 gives 3.89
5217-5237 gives 3.53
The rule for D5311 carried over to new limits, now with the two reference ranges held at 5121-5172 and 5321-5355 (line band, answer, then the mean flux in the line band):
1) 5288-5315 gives -0.07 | 3.91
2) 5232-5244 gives -0.09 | 3.8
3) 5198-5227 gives 0.00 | 3.43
